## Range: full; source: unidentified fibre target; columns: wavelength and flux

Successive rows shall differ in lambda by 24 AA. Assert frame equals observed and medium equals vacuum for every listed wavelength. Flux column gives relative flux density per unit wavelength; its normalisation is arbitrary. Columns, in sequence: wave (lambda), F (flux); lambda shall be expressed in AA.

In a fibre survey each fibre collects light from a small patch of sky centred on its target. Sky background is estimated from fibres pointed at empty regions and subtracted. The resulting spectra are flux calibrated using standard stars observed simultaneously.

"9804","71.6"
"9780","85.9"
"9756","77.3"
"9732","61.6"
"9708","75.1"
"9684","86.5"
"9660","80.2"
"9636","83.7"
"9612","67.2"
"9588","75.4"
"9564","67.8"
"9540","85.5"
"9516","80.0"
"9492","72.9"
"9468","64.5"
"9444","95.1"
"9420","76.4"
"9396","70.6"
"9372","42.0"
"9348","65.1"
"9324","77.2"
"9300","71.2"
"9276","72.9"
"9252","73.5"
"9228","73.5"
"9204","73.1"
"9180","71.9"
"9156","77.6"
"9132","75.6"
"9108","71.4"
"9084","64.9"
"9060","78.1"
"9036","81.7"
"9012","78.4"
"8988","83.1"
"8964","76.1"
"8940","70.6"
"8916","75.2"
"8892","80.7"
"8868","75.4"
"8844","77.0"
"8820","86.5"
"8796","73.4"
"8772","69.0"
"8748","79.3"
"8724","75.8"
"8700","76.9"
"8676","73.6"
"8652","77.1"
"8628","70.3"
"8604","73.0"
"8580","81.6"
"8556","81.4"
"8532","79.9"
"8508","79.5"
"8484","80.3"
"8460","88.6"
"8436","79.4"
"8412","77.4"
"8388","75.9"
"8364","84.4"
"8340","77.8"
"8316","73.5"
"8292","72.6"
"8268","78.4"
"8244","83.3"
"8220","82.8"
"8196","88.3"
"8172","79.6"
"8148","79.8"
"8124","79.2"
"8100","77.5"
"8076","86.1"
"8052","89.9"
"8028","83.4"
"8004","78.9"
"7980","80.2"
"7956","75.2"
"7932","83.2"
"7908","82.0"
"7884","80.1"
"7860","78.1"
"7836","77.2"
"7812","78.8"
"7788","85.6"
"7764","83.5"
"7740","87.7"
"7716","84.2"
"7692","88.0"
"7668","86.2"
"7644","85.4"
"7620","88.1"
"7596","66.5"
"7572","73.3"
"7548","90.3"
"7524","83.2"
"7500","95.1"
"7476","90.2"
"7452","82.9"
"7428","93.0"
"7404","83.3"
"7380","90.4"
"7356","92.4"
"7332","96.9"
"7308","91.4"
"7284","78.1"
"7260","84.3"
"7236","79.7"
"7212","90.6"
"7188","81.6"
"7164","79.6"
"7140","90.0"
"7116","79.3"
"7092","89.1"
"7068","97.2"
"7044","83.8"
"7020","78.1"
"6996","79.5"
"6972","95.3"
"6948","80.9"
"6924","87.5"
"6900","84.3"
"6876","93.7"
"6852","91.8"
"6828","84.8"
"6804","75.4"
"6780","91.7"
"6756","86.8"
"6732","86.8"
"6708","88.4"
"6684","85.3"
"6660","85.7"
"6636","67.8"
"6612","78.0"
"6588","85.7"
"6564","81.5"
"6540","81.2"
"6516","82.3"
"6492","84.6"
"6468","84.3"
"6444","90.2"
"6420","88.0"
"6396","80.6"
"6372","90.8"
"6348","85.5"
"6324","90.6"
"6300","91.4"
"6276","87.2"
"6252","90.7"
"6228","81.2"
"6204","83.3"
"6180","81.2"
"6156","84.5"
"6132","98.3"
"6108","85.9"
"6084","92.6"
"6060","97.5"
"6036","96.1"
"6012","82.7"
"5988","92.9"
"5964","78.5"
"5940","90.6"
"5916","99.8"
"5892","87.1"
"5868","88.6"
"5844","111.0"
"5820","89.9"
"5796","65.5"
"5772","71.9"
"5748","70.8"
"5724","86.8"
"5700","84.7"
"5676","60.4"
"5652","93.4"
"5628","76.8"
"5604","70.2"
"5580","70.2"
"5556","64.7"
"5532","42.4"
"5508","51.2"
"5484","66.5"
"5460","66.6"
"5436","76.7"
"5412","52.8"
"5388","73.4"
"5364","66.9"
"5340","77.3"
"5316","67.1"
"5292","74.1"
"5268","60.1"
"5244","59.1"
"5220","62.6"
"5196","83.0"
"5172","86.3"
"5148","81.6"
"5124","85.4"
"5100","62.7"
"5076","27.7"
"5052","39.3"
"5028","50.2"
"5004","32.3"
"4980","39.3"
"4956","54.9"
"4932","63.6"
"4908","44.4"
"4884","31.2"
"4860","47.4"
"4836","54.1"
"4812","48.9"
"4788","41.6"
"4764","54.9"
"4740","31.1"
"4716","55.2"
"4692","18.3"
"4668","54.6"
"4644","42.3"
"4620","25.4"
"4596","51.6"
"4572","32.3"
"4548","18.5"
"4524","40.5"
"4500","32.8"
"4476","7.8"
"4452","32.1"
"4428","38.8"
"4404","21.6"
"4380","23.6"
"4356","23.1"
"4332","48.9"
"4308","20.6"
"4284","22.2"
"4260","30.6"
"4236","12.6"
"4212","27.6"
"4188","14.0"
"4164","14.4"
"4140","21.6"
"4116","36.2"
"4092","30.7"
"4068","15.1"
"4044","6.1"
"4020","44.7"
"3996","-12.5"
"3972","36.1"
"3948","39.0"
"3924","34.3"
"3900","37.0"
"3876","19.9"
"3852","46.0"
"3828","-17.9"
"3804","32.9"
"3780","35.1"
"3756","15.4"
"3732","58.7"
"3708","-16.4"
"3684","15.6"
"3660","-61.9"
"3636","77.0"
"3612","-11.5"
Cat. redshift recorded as 0.278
